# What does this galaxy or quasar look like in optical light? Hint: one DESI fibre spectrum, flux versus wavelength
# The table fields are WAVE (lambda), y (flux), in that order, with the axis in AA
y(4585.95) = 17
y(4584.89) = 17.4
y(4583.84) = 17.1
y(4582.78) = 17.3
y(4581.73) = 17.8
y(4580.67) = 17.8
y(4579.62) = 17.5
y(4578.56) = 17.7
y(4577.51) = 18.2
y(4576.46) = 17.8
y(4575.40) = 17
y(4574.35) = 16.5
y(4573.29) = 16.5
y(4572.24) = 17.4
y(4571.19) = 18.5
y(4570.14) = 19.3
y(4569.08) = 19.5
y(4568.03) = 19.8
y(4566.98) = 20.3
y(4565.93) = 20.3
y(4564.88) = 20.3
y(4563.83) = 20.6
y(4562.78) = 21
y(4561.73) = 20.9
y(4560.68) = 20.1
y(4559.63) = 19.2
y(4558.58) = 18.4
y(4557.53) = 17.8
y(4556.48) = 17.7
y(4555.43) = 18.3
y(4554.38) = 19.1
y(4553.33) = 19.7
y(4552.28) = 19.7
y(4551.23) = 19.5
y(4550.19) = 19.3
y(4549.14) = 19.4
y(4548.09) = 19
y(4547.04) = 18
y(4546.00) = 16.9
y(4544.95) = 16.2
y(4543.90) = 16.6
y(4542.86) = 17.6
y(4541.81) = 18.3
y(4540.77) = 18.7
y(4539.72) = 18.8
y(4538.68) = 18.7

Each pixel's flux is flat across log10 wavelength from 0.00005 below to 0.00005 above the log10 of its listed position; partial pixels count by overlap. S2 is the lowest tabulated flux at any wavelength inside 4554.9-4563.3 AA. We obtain 17.7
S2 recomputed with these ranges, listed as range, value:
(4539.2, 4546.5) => 16.2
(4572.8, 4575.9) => 16.5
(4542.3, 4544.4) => 16.6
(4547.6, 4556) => 18.3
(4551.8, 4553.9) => 19.7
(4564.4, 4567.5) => 20.3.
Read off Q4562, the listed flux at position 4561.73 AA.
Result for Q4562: 20.9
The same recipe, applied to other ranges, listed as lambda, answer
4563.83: 20.6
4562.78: 21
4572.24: 17.4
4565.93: 20.3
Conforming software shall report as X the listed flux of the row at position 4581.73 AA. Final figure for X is 17.8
